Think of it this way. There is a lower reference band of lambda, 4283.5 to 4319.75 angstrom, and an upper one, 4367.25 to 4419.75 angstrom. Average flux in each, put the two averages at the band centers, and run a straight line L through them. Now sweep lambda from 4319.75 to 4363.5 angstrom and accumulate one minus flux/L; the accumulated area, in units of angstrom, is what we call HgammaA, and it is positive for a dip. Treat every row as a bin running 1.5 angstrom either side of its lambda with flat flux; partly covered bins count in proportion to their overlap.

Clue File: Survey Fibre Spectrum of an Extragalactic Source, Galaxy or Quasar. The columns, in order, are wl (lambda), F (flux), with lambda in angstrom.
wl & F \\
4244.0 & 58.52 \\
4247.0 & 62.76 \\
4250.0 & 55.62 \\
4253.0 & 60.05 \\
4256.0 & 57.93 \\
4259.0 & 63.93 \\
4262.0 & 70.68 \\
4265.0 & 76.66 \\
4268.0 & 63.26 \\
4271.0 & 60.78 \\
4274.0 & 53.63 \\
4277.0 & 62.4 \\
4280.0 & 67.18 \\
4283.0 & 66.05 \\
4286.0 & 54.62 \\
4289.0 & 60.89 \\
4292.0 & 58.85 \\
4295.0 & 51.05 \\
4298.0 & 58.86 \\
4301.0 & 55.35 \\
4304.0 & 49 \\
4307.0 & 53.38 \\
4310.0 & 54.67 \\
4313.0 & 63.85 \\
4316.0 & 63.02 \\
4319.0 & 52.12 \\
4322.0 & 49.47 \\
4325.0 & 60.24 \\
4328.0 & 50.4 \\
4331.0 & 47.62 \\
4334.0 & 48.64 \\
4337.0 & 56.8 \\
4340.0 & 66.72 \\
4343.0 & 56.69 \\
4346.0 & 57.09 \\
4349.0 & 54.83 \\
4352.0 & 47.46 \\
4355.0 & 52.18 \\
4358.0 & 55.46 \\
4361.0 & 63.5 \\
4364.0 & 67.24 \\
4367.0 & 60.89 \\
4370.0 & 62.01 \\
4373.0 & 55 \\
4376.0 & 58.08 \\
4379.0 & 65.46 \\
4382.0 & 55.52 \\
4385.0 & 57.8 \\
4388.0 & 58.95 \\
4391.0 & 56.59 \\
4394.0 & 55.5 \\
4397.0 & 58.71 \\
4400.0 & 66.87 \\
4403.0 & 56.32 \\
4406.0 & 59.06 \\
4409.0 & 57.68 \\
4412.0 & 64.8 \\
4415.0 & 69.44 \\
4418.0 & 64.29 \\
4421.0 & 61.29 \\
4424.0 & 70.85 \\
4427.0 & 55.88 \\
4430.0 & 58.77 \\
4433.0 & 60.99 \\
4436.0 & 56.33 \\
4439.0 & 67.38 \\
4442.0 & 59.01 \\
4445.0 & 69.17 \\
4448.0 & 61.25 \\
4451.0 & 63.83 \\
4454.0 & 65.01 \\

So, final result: 2.4 angstrom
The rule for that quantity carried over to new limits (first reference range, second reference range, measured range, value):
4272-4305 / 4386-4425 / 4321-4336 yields 2.0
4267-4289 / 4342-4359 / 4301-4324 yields 1.0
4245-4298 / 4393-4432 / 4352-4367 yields 0.7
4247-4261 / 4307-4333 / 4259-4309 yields -2.0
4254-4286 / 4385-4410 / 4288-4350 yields 6.1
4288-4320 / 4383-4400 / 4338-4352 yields -0.1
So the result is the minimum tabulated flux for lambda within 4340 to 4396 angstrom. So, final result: 47.46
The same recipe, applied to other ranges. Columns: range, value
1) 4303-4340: 47.62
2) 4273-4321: 49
